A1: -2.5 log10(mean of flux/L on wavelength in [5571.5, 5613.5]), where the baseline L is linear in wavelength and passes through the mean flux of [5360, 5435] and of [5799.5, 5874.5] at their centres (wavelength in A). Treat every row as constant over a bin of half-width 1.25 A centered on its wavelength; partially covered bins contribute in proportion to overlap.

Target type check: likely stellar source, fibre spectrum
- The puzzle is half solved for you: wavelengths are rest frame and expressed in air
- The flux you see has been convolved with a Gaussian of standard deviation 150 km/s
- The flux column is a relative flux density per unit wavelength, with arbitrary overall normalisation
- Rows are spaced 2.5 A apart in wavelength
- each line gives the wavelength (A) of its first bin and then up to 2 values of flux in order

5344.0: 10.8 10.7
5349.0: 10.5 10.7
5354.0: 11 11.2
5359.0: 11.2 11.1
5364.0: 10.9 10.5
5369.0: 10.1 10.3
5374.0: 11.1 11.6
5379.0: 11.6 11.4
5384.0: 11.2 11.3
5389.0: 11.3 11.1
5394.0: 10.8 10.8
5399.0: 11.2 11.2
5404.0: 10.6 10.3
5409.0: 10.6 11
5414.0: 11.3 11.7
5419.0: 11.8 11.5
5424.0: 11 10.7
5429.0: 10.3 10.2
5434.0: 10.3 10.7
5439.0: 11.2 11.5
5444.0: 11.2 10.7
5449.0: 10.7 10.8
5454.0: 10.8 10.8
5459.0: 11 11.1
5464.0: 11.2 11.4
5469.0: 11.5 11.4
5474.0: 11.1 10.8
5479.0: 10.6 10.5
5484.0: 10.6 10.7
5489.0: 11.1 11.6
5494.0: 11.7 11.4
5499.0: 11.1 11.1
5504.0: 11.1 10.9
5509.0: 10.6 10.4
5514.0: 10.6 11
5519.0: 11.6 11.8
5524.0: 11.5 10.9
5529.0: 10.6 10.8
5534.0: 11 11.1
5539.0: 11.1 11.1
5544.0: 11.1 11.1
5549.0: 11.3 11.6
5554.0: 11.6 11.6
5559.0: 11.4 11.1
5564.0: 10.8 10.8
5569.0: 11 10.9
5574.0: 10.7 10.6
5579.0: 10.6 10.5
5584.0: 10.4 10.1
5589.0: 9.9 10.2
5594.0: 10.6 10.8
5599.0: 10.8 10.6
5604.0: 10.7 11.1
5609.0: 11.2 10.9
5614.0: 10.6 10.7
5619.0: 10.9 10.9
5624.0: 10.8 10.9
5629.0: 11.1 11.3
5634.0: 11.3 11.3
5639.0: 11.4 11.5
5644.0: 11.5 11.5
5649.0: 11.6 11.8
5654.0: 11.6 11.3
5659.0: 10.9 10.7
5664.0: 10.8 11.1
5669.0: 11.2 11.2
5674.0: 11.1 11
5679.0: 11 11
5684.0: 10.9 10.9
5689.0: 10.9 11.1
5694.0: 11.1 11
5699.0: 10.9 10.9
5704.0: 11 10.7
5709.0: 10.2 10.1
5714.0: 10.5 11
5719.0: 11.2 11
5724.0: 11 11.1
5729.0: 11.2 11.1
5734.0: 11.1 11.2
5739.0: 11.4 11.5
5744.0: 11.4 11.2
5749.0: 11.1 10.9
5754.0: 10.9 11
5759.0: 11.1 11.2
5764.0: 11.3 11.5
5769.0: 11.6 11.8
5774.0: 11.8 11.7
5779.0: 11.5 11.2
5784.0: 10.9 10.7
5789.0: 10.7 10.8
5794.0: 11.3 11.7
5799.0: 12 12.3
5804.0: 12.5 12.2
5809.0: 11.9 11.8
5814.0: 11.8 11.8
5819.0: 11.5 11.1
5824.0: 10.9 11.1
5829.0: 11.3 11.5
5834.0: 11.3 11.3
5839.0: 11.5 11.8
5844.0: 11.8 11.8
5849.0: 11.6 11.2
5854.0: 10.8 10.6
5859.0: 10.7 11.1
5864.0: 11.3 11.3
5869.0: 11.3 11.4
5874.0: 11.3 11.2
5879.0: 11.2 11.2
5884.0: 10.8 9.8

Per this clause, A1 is 0.06 mag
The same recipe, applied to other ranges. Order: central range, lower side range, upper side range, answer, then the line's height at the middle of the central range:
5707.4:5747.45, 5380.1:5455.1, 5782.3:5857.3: 0.033 mag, 11.3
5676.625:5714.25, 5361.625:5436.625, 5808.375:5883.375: 0.037 mag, 11.2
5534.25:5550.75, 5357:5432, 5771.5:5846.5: 0.004 mag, 11.2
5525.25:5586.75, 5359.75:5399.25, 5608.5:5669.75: 0.014 mag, 11.1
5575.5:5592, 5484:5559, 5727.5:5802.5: 0.086 mag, 11.2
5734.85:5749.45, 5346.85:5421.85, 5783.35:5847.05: 0.012 mag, 11.4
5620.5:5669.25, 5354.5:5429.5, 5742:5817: 0.007 mag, 11.3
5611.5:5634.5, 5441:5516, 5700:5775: 0.012 mag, 11.1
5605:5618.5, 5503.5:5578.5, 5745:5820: 0.027 mag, 11.2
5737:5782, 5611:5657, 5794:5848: 0.016 mag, 11.5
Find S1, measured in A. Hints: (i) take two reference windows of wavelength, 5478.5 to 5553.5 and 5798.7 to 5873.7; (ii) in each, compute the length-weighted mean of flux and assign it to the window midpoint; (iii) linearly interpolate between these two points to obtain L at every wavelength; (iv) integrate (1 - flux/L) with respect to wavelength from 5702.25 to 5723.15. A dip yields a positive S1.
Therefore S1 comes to 1.1 A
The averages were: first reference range 11.1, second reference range 11.5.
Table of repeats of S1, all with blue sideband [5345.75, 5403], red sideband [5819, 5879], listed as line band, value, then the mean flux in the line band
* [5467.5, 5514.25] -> 0.3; 11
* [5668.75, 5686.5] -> 0.2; 11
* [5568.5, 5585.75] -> 0.7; 10.6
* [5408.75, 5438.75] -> 0.2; 10.9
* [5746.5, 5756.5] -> 0.2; 11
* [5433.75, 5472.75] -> 0.0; 11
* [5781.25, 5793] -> 0.4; 10.8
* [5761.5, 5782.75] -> -0.6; 11.5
